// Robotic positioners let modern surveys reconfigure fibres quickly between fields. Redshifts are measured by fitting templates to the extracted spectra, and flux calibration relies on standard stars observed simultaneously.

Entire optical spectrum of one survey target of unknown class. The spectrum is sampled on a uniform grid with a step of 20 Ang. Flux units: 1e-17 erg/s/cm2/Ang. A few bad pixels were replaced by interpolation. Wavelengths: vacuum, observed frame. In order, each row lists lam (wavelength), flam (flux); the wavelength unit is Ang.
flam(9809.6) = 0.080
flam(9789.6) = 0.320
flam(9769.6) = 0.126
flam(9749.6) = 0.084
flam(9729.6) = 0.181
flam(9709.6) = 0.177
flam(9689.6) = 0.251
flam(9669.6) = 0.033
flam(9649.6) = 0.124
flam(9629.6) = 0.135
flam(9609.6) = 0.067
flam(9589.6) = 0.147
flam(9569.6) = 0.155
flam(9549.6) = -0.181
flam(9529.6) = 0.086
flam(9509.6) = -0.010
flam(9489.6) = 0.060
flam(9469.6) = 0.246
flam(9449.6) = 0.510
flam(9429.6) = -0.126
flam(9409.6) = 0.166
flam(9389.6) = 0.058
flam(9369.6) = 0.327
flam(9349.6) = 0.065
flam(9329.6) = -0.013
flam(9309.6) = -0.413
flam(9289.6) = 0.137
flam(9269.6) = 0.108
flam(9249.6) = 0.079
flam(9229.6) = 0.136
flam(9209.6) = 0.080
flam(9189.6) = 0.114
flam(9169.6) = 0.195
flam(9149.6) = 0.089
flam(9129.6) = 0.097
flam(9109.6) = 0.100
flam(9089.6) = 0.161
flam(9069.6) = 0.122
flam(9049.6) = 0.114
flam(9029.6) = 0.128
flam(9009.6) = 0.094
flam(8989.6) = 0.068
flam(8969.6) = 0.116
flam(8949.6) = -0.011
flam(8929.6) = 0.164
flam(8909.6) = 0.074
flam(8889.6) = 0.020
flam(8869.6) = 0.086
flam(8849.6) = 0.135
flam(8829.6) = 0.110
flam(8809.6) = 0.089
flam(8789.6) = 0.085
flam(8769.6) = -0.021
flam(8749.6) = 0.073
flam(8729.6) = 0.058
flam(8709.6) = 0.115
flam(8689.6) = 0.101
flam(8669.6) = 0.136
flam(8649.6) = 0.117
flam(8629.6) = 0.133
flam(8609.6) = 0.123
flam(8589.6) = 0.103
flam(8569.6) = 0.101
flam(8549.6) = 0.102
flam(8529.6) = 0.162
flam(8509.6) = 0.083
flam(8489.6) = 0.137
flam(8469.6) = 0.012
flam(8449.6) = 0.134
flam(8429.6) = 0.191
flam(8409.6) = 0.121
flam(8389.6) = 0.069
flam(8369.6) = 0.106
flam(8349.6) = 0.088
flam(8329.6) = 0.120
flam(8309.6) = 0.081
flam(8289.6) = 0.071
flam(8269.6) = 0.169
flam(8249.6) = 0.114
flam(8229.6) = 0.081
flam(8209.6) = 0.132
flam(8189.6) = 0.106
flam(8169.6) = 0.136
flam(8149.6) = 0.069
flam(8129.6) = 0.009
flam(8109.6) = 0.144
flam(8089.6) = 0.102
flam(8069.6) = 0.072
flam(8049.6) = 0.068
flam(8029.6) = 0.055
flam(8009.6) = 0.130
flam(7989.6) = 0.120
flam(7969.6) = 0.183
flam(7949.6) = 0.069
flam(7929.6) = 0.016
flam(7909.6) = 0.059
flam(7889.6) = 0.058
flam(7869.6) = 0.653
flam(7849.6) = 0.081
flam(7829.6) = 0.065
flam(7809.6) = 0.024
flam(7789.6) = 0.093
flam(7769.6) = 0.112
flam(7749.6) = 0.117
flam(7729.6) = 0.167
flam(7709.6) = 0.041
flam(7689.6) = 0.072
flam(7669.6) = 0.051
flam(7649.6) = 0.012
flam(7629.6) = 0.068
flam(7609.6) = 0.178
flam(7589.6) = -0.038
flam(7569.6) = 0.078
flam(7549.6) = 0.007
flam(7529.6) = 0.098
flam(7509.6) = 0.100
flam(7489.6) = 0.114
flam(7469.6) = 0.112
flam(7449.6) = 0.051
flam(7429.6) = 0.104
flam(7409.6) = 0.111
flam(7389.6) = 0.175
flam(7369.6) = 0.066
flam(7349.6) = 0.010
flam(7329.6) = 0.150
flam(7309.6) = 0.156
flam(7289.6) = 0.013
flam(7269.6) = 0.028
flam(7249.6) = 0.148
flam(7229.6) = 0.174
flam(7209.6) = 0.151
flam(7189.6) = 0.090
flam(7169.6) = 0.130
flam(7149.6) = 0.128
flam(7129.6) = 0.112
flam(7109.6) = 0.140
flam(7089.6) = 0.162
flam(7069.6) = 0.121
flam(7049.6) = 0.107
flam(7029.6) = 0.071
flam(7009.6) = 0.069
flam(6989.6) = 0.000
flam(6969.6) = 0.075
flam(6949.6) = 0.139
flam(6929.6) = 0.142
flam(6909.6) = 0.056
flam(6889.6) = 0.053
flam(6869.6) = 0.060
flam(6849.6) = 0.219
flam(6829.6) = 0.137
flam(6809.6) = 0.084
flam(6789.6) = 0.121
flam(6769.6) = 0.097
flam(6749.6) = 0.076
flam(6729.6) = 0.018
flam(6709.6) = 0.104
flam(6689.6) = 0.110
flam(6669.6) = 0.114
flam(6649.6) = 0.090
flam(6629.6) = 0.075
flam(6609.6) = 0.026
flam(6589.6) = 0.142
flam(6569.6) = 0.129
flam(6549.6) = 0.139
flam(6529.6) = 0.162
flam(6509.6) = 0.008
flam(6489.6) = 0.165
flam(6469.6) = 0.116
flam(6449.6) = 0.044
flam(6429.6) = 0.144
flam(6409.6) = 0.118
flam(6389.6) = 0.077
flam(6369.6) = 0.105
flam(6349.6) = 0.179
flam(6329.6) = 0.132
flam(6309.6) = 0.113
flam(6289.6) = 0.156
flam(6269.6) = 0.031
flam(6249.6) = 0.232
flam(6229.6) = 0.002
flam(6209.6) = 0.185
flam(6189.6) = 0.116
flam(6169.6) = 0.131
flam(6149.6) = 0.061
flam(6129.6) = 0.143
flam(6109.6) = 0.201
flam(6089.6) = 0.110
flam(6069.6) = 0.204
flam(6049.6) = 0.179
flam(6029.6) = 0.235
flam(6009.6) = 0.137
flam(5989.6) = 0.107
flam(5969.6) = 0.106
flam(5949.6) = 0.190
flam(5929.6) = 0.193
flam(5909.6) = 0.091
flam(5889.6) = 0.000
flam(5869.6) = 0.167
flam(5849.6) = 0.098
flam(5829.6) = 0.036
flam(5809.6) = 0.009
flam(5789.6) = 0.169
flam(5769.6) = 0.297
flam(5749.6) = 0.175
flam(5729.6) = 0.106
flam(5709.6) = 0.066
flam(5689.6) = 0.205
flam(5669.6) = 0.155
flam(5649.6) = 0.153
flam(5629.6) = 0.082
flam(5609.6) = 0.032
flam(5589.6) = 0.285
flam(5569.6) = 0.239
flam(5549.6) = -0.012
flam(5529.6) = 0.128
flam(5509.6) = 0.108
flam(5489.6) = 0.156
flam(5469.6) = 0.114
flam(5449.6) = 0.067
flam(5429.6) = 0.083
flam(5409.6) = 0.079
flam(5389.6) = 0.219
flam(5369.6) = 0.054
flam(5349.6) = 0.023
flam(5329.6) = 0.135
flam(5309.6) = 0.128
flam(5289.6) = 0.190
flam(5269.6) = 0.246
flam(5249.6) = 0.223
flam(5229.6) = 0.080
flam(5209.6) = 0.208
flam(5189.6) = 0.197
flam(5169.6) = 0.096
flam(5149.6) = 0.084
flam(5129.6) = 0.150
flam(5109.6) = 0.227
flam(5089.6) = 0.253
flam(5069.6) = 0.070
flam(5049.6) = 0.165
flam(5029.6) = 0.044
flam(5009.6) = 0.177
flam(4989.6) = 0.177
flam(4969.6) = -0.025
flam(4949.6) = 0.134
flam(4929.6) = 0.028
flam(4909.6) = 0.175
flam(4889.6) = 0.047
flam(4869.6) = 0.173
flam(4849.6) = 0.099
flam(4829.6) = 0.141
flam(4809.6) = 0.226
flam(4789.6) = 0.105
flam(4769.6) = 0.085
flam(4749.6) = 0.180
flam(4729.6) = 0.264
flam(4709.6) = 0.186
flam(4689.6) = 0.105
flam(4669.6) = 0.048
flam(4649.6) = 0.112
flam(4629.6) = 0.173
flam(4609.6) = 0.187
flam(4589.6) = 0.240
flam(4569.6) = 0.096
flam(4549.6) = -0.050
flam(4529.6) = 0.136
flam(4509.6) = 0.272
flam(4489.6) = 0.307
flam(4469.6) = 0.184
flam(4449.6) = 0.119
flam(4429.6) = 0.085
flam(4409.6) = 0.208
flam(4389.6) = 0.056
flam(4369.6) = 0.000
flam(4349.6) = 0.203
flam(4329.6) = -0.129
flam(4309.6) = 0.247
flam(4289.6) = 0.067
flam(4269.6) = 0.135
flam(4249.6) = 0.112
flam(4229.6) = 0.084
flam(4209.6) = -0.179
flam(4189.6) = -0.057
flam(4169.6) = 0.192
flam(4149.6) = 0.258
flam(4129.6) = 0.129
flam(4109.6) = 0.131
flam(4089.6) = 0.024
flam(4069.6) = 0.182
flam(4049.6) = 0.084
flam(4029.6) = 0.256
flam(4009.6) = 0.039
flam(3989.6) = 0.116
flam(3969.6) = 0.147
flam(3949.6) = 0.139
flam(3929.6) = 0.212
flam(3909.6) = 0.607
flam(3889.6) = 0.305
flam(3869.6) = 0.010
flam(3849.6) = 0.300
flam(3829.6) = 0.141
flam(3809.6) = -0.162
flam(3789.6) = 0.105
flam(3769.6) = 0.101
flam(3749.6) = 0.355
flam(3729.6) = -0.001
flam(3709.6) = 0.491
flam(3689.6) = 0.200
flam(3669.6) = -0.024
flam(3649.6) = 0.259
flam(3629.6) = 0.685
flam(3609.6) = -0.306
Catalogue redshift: 1.11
